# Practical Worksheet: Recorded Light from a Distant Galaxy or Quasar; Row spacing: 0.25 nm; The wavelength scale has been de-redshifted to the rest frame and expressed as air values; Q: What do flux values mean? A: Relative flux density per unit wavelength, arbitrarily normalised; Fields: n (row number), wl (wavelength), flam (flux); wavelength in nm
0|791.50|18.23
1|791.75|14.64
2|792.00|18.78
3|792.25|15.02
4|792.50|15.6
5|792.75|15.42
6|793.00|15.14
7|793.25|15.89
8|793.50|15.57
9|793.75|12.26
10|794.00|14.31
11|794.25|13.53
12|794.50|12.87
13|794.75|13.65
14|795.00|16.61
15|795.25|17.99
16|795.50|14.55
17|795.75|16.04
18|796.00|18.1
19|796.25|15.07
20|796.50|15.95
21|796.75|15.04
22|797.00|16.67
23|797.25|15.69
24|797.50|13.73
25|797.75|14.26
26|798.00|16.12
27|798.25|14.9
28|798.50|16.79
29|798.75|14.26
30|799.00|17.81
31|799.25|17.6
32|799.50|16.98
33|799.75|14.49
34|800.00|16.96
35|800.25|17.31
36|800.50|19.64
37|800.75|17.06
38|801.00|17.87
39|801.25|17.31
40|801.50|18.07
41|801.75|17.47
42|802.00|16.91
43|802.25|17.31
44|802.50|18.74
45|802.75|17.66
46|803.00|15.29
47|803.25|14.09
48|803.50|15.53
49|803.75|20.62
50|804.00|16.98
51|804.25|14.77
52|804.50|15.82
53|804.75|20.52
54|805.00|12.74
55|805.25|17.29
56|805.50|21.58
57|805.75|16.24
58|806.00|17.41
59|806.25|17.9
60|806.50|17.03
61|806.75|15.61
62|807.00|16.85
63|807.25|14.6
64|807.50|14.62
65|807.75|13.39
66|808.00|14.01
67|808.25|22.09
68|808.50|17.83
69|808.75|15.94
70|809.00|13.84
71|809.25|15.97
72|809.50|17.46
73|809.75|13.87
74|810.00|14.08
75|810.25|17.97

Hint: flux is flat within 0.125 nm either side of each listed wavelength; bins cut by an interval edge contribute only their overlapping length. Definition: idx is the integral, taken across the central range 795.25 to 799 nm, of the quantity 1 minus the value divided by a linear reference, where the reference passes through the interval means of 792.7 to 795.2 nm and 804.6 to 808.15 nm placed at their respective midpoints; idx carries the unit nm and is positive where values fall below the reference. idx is -0.150 nm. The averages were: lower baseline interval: 14.6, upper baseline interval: 16.4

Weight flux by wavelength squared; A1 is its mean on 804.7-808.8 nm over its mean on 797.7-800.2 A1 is 1.06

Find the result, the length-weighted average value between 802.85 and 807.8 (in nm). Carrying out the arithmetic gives 16.5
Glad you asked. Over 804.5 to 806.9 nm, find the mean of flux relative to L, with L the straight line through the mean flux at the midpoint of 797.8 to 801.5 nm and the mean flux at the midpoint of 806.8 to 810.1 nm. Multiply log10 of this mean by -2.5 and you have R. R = -0.079 mag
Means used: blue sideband 16.8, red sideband 15.7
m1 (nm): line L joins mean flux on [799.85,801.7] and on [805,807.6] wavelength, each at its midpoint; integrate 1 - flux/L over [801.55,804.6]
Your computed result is 0.09 nm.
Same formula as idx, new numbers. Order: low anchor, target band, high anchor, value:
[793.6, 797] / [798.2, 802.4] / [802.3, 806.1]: -0.22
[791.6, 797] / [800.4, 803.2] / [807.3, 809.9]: -0.33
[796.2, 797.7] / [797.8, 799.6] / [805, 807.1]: -0.07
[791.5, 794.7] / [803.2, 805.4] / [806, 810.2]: -0.12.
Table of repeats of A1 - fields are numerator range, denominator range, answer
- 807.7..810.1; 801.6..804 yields 0.95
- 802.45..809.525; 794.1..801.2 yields 1.06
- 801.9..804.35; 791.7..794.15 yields 1.13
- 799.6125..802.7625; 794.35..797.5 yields 1.13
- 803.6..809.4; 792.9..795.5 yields 1.16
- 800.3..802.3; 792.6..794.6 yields 1.25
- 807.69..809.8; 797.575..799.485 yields 1.04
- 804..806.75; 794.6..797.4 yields 1.10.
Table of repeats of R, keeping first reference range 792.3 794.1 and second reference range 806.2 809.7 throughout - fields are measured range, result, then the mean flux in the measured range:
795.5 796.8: -0.06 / 16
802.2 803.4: -0.06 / 16.6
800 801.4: -0.15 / 17.8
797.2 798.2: 0.03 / 14.9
